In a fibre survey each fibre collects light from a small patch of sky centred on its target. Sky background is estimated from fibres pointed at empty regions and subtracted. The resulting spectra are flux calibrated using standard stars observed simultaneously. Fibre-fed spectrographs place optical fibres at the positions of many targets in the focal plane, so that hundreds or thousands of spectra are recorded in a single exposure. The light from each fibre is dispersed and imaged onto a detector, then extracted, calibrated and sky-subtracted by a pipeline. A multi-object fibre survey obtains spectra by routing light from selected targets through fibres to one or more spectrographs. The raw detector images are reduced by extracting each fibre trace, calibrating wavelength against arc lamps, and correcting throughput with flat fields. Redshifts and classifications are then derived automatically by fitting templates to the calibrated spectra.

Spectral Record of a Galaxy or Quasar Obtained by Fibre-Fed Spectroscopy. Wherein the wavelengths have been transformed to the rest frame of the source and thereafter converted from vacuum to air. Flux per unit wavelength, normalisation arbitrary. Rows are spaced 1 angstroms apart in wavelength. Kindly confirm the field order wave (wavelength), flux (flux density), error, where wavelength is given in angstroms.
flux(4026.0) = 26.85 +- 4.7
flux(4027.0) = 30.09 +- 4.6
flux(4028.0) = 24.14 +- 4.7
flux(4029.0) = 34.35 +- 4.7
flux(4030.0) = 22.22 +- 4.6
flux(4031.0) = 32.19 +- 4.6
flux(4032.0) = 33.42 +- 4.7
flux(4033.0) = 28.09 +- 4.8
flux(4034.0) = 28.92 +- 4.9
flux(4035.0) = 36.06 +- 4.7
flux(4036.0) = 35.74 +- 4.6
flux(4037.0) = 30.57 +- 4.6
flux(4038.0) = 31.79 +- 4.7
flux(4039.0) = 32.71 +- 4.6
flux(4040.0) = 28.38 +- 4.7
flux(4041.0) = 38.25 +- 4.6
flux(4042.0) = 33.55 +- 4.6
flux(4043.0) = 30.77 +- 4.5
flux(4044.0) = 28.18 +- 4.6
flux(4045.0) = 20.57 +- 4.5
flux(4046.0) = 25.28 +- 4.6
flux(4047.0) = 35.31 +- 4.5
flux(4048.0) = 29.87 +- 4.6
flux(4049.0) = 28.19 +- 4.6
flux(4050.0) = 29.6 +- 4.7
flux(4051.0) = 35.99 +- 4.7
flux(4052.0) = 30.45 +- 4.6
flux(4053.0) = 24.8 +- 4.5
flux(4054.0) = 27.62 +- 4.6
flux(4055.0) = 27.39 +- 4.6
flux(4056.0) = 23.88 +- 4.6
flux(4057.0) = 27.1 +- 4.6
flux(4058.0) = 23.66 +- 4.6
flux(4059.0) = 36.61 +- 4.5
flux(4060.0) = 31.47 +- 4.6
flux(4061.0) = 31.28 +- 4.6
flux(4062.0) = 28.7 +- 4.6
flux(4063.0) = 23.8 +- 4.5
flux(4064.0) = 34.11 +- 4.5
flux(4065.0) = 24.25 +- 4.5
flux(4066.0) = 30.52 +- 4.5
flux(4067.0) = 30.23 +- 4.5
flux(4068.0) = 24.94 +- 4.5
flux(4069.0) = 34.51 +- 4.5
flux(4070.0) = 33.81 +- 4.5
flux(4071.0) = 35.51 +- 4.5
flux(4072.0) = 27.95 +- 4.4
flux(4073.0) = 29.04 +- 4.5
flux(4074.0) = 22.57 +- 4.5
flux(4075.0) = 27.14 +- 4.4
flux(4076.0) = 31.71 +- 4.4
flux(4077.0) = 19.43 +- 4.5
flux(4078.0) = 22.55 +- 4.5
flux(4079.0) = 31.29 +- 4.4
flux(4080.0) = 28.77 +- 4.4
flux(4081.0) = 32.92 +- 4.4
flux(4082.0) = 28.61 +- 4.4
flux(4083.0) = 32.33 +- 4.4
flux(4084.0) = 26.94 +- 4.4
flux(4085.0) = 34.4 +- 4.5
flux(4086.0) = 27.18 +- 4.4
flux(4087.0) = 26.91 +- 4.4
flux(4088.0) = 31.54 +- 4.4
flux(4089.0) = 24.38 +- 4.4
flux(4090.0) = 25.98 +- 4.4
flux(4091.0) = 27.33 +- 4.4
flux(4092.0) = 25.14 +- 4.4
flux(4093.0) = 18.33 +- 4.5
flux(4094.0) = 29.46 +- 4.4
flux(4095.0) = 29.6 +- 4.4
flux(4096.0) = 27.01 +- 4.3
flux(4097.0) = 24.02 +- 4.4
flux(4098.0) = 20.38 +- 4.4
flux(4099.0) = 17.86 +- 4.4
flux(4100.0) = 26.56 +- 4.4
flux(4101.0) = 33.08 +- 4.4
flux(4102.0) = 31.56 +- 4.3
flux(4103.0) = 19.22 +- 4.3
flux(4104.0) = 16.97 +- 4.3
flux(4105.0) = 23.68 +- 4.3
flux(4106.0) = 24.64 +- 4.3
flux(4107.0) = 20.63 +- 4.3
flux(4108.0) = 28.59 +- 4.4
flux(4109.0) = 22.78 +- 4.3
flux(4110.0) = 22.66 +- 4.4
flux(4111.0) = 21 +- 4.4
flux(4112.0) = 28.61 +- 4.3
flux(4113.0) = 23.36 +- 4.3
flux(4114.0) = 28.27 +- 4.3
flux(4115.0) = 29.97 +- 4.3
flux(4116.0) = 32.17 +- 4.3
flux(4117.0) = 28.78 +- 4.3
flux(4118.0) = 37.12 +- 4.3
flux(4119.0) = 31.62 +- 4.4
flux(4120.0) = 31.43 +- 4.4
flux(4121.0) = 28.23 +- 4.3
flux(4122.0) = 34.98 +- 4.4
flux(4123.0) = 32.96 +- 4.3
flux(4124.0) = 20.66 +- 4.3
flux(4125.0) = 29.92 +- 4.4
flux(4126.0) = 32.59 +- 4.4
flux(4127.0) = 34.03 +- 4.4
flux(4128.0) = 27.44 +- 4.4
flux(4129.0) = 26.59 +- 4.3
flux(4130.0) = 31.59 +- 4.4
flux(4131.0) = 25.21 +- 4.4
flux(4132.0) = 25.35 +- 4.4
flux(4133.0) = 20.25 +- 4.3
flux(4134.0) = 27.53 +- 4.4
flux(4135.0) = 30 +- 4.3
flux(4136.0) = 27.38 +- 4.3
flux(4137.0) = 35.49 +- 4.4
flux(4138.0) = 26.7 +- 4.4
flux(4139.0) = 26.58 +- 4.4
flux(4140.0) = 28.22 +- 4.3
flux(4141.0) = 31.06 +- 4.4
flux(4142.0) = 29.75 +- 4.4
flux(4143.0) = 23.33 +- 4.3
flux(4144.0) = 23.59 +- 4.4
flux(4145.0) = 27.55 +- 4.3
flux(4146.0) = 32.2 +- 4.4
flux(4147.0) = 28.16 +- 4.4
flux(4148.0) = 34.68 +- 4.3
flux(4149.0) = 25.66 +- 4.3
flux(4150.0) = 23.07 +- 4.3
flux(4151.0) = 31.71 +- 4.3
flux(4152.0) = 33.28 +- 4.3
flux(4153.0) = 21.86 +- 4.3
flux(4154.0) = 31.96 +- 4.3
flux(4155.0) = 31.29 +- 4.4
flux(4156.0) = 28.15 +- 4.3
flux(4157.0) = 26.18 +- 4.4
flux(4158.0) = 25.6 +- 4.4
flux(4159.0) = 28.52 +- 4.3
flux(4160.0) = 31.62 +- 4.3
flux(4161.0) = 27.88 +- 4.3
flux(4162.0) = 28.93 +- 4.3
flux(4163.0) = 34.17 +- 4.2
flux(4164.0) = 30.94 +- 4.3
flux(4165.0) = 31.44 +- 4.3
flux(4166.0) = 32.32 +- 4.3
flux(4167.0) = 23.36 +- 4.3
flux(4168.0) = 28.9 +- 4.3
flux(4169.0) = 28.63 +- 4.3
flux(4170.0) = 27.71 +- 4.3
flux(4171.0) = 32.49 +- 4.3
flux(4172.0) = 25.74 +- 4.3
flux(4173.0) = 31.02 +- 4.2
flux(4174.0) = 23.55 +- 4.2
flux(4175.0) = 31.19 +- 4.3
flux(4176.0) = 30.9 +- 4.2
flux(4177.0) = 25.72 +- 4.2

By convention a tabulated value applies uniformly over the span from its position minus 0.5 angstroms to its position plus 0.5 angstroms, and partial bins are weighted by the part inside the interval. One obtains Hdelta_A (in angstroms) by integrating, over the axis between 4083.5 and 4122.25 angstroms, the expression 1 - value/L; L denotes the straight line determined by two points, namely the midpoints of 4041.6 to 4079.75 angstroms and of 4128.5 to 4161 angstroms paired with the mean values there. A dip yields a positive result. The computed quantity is 2.4 angstroms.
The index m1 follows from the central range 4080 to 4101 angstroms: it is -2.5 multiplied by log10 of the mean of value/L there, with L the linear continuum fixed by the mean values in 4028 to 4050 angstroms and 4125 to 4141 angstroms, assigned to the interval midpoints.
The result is 0.09 mag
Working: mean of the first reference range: 30.5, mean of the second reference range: 28.5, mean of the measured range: 27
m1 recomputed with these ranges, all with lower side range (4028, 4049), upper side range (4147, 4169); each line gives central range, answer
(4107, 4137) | 0.046 mag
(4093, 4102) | 0.155 mag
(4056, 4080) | 0.057 mag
